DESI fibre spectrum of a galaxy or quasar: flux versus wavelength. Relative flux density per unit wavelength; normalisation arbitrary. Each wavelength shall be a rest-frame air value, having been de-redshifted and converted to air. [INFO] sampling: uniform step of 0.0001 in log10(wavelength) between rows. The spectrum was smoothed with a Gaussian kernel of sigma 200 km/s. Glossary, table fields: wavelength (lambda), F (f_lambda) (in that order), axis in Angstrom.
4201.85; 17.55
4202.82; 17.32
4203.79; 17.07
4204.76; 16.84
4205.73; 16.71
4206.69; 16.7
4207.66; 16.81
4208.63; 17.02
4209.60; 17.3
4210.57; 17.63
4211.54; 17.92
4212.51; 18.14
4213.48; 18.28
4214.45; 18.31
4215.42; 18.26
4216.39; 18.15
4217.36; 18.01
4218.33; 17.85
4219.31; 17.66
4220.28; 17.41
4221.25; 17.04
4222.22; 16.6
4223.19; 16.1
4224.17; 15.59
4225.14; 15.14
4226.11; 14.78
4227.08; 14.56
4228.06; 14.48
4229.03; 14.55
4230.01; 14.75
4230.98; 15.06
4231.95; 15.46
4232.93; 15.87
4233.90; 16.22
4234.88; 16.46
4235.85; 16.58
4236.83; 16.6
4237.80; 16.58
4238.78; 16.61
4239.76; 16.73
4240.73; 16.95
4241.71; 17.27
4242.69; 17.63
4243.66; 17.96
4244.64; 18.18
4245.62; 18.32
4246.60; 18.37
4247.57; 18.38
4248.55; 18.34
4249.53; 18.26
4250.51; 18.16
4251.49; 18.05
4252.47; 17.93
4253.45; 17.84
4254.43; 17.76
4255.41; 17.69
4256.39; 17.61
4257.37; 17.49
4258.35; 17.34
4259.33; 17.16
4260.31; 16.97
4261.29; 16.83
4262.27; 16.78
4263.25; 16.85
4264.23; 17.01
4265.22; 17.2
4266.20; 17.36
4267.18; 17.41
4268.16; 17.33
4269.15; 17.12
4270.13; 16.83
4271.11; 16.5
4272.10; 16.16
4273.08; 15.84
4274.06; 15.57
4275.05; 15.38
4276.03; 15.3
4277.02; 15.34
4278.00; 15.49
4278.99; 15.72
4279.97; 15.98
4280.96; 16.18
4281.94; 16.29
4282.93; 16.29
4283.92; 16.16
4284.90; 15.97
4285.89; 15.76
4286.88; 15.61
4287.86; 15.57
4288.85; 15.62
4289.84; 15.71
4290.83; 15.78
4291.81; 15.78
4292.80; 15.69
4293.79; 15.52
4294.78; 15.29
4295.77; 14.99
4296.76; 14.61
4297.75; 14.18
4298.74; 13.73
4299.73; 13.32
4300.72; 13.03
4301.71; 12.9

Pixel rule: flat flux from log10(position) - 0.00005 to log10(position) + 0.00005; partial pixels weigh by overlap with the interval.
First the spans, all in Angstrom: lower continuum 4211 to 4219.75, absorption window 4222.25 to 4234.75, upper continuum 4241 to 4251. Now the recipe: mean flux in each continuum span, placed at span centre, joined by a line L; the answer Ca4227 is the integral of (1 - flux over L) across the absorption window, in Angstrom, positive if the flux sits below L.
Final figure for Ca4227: 1.9 Angstrom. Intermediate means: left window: 18.1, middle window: 15.3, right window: 18.1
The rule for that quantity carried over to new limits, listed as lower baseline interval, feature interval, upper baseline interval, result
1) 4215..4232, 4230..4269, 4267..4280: -2.55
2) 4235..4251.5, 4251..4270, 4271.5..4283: -0.79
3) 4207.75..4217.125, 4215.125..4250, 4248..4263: 1.96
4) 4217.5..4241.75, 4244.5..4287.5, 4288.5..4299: -3.56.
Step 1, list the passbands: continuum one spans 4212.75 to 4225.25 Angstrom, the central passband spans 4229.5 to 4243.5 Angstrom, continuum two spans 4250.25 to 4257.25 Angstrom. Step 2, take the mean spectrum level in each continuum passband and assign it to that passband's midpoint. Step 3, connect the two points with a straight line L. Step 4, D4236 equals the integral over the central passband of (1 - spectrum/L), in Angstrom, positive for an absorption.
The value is 1.0 Angstrom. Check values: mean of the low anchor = 17.3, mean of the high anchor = 17.8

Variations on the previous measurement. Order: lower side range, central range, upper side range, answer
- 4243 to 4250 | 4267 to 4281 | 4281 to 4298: 0.39 Angstrom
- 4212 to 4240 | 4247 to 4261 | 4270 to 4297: -1.44 Angstrom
